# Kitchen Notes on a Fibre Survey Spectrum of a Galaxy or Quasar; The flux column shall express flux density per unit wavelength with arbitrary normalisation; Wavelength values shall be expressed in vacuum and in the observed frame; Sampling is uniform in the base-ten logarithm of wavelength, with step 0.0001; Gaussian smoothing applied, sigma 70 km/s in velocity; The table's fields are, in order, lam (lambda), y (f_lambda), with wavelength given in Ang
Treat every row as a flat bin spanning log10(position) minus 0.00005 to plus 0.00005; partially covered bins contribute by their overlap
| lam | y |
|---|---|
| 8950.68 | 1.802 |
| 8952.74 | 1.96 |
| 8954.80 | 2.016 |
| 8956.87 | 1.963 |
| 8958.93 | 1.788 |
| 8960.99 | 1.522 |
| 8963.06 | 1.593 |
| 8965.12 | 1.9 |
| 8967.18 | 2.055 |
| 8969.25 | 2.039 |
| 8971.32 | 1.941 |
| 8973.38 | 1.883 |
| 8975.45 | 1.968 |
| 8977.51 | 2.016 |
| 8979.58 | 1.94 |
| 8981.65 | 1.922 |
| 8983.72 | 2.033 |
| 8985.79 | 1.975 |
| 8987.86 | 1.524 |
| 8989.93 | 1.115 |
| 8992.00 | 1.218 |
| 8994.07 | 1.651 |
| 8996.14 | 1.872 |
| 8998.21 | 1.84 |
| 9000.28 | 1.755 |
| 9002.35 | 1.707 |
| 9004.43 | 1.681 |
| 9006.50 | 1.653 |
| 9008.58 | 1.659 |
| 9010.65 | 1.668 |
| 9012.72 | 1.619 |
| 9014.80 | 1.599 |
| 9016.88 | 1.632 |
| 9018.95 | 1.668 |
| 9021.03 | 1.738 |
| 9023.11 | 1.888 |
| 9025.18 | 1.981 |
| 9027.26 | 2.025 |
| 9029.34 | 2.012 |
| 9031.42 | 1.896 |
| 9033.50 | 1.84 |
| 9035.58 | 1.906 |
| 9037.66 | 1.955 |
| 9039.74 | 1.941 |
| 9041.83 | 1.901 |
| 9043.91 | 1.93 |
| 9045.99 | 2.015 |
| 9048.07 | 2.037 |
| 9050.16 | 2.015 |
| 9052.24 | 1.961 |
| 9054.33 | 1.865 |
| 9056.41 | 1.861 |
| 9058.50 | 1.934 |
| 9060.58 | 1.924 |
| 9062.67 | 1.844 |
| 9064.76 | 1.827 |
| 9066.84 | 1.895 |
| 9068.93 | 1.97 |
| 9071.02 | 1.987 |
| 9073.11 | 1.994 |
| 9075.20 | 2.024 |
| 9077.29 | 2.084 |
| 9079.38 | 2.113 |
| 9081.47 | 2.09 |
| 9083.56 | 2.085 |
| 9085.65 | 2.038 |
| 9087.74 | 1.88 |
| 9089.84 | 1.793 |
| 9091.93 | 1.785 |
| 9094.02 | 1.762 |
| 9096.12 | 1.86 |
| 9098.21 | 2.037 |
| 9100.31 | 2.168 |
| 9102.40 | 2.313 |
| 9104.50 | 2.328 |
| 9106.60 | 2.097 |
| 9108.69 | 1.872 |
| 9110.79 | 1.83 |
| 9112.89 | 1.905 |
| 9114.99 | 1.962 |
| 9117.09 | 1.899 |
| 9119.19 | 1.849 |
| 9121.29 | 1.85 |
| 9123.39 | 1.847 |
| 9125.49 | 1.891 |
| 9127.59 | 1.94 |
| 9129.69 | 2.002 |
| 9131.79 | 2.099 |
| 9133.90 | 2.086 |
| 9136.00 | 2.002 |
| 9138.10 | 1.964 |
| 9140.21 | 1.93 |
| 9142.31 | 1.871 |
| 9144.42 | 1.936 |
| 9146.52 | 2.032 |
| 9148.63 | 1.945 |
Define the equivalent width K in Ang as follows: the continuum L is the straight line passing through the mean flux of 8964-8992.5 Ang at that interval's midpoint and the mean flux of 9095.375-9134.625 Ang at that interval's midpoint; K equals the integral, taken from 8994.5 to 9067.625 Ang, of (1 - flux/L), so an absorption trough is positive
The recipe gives 2.0 Ang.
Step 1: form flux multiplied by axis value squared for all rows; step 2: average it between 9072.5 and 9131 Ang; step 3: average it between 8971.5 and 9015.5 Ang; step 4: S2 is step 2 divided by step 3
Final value 1.17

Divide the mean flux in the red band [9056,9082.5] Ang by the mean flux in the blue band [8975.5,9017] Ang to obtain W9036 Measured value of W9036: 1.15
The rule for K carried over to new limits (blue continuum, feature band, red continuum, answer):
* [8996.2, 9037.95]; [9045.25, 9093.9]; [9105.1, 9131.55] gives -2.5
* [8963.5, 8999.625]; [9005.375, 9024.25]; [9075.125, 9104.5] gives 1.9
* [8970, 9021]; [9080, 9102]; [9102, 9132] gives -0.5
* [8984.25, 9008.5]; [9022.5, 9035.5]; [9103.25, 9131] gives -1.6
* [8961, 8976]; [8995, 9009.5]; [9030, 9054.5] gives 1.3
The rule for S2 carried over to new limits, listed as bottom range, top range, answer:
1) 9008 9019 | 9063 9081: 1.23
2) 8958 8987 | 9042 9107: 1.07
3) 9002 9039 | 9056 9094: 1.10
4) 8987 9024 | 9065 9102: 1.23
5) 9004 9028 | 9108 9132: 1.13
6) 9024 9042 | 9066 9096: 1.02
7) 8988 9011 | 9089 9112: 1.26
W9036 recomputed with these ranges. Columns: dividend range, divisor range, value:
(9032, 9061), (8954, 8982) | 1.02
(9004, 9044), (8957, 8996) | 1.01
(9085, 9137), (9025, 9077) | 1.01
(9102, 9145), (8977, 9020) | 1.16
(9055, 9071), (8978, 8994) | 1.13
